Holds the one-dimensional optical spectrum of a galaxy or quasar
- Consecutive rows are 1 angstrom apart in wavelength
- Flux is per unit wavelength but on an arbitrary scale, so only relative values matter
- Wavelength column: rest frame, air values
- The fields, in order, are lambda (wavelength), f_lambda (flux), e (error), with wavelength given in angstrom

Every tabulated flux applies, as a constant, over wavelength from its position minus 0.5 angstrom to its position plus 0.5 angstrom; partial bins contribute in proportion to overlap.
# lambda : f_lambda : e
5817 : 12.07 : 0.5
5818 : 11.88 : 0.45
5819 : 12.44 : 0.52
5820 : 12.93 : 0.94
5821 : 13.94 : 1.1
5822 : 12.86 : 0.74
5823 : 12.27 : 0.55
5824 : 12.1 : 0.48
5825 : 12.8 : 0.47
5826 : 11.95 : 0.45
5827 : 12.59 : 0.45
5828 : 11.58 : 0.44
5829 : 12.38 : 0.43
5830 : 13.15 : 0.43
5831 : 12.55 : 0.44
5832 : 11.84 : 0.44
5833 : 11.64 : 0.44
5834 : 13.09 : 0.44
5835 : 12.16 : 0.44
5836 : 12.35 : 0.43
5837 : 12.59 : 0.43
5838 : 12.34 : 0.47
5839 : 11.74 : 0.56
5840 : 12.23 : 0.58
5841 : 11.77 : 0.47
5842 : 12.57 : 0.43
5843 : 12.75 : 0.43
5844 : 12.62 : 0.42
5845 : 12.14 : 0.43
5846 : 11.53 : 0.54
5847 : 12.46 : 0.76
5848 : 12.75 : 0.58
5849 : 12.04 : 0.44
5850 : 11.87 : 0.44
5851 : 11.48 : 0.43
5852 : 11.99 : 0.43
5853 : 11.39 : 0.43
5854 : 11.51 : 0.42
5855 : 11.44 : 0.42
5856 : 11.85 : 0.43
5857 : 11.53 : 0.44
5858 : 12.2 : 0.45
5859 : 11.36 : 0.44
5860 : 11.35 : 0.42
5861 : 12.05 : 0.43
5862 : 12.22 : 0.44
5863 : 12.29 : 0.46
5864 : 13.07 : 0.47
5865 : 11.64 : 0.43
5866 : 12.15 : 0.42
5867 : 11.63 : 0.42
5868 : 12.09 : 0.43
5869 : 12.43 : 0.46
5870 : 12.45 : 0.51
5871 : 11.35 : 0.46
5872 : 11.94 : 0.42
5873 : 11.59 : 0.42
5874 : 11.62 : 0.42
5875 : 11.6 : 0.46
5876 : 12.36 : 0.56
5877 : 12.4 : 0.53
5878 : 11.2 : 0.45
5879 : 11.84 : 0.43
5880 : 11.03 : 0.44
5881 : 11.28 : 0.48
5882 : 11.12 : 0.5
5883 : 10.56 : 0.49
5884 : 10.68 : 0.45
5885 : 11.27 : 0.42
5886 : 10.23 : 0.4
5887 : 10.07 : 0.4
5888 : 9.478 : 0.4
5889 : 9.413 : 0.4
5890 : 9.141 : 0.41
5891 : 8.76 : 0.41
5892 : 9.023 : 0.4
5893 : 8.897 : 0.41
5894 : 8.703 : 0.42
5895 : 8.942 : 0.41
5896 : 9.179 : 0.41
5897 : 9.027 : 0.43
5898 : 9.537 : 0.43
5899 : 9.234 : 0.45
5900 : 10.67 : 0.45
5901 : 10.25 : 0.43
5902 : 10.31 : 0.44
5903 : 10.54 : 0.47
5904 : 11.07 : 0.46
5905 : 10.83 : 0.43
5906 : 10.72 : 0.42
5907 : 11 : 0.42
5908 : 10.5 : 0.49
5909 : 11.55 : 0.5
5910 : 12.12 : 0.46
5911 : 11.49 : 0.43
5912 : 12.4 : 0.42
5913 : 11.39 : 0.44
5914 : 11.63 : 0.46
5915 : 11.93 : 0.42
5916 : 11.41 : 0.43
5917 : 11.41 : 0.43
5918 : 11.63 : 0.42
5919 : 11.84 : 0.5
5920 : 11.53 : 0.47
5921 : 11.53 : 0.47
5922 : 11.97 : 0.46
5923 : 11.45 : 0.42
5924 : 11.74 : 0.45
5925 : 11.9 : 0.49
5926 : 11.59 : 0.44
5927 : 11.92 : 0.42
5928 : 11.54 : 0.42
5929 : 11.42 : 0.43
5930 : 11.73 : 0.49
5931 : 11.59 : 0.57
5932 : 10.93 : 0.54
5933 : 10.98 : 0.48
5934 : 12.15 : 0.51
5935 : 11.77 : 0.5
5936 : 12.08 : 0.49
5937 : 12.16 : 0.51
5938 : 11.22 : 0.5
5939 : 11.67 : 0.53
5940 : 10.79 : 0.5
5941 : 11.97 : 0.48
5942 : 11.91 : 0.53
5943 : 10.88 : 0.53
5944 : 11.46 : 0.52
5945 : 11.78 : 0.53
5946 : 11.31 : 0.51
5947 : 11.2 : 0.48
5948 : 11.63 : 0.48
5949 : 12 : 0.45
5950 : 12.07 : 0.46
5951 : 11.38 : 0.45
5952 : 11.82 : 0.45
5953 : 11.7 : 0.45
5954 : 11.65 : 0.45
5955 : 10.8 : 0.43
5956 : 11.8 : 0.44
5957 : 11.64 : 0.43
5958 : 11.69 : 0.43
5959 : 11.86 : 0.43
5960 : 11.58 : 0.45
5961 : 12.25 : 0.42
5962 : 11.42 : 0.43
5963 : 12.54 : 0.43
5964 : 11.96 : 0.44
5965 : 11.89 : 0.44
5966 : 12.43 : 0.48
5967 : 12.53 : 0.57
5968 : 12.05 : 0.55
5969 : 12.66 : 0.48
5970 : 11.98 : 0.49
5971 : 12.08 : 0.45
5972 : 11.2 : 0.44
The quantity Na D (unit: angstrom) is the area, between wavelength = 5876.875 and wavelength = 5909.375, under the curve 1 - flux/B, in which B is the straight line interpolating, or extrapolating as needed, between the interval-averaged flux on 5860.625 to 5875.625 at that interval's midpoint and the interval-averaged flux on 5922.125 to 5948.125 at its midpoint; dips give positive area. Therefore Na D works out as 4.4 angstrom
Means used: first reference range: 12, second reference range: 11.6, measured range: 10.2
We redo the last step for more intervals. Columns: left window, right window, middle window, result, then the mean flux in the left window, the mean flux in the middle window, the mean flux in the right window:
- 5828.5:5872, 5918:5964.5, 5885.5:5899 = 3.0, 12.1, 9.26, 11.6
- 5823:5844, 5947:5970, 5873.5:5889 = 1.4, 12.3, 11.1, 11.9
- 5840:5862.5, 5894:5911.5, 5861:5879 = -1.0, 12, 12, 10.4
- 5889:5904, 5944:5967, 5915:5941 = -2.2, 9.5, 11.6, 11.8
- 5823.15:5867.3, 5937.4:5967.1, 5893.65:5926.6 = 2.5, 12.1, 11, 11.7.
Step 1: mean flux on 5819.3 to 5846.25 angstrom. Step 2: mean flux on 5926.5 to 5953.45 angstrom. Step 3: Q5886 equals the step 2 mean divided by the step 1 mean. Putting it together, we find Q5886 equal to 0.94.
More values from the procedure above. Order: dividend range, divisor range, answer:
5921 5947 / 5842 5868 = 0.97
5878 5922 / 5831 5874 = 0.88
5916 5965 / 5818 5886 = 0.97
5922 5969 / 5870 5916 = 1.09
